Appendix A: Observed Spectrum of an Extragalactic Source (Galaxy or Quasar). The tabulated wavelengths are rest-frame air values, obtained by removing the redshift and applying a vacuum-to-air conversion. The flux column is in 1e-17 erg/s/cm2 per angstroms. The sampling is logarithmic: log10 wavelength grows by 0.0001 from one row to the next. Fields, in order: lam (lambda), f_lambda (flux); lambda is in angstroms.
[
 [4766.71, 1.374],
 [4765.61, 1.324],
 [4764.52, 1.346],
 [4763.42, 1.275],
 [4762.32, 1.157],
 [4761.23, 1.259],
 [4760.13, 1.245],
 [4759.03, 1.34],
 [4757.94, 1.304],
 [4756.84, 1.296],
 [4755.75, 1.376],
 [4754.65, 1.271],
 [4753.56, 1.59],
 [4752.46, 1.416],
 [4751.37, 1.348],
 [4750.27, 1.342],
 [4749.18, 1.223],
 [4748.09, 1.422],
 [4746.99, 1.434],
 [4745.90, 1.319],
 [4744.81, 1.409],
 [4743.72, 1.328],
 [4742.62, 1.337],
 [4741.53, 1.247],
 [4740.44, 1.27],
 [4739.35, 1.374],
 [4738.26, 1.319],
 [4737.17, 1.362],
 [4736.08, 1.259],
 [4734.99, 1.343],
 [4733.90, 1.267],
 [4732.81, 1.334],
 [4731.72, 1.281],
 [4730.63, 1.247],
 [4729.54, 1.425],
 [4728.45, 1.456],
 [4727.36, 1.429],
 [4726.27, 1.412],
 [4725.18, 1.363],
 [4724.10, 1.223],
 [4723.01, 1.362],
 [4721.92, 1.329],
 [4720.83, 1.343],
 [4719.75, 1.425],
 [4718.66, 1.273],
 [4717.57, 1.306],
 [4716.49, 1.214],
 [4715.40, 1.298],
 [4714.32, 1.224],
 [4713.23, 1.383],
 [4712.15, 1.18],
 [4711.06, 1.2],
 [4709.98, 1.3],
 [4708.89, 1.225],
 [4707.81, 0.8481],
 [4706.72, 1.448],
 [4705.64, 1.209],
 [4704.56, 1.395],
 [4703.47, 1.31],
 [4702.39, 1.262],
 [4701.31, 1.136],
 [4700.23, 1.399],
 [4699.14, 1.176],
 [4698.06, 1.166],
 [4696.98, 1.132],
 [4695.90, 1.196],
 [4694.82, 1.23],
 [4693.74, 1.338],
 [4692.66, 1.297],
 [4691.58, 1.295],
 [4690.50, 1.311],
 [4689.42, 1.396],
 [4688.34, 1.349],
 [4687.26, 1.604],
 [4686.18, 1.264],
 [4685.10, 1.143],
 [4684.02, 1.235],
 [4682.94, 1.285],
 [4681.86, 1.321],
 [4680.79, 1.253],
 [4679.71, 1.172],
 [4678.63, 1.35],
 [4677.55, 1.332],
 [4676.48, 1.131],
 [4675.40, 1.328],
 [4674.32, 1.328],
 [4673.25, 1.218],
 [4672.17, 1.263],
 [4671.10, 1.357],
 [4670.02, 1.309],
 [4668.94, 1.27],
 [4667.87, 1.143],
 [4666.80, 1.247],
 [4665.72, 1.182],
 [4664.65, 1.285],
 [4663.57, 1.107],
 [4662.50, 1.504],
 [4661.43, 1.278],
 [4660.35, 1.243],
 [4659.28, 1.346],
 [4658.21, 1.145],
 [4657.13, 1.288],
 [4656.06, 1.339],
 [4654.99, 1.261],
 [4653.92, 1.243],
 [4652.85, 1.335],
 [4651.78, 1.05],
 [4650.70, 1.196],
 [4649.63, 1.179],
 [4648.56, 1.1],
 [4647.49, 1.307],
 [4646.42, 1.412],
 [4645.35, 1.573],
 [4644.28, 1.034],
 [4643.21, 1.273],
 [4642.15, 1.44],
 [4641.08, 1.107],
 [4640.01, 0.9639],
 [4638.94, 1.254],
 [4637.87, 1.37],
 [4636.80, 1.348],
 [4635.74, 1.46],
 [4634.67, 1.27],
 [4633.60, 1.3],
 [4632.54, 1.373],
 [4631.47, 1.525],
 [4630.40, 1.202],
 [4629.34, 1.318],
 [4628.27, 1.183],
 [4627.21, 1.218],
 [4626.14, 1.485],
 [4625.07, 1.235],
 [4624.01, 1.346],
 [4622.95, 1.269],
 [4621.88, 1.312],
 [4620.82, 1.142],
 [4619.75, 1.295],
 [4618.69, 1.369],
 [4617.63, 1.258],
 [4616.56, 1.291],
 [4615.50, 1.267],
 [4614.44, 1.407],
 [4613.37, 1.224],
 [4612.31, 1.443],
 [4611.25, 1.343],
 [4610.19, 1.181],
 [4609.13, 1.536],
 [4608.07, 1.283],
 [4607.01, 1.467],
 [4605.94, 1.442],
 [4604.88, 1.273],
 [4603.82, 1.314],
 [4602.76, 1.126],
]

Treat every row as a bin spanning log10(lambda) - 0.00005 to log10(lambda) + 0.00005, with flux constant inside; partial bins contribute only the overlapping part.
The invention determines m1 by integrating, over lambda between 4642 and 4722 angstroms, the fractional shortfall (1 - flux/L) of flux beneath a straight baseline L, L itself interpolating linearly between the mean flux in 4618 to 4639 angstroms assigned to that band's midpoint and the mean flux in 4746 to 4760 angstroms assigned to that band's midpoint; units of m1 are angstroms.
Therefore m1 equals 3.9 angstroms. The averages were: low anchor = 1.31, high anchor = 1.36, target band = 1.27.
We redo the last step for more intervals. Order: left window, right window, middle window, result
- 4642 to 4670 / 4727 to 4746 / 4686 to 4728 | 0.55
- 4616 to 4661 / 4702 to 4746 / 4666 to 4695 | 0.09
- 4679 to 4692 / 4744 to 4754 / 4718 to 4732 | 0.02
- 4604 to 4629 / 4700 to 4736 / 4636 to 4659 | 1.02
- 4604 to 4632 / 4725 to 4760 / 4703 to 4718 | 0.98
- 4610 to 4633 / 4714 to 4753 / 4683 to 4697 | 0.27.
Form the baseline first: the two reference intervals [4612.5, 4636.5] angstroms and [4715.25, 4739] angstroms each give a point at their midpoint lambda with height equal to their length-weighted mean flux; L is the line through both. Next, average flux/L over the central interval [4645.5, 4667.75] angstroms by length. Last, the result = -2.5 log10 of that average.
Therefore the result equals 0.05 mag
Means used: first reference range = 1.31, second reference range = 1.33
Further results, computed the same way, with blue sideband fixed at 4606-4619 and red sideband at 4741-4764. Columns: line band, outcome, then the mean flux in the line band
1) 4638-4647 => 0.06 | 1.26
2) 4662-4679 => 0.05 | 1.27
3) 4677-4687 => 0.05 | 1.27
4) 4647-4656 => 0.10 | 1.22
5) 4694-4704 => 0.09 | 1.23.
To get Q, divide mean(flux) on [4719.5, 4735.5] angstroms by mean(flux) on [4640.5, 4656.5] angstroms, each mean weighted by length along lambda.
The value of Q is 1.07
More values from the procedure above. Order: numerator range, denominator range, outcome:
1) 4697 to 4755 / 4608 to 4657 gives 1.02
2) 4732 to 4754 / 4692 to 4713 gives 1.09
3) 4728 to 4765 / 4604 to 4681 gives 1.03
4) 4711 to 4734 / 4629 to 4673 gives 1.04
